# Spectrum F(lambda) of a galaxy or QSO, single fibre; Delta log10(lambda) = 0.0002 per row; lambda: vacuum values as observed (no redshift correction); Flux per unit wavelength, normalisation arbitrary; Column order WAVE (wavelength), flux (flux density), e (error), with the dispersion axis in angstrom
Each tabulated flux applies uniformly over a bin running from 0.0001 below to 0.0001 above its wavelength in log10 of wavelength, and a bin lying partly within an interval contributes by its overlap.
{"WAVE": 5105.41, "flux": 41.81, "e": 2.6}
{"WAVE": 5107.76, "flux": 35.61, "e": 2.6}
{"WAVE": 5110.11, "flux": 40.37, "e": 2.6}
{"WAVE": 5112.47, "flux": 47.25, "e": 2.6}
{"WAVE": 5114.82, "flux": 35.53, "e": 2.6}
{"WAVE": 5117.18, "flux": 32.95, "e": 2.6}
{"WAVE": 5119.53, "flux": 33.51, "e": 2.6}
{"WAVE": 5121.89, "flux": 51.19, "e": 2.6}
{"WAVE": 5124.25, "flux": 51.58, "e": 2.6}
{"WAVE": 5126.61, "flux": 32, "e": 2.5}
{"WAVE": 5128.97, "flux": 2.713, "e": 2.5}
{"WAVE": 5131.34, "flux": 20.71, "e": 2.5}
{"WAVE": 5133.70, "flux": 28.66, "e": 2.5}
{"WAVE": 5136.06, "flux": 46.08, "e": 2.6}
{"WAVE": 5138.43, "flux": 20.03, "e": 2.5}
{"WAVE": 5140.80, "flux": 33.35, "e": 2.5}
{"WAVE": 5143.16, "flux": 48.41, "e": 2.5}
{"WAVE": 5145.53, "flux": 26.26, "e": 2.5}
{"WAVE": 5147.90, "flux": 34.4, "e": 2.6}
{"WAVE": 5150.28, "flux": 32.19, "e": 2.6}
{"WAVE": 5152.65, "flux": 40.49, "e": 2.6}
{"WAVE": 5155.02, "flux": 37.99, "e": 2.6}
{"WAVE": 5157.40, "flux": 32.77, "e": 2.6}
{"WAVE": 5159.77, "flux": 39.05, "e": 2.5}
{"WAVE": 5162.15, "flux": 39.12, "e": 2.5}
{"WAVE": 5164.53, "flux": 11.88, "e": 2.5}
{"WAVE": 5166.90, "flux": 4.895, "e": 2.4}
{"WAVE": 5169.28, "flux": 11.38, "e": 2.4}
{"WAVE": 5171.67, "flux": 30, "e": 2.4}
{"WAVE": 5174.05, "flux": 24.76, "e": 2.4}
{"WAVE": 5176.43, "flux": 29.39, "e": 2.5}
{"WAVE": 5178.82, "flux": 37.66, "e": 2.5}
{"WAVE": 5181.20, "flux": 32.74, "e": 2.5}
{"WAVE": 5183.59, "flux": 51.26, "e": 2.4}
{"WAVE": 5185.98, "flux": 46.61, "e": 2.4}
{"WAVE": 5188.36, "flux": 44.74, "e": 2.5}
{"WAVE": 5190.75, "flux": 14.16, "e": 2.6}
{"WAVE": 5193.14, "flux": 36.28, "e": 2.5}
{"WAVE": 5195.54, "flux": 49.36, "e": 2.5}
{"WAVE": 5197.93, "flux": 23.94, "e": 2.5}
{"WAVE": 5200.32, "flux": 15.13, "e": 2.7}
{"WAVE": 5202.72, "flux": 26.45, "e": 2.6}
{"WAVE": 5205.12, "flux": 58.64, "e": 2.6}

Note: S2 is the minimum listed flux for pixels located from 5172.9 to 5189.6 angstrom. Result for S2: 24.76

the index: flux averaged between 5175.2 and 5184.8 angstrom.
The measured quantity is 37.7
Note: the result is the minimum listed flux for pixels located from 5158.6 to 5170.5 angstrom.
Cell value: 4.895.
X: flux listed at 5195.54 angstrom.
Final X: 49.36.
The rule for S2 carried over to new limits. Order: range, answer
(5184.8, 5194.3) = 14.16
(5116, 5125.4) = 32.95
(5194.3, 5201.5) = 15.13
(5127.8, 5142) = 2.713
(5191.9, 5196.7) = 36.28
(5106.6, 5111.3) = 35.61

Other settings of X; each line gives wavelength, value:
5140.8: 33.35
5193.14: 36.28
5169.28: 11.38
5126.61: 32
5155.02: 37.99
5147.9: 34.4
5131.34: 20.71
